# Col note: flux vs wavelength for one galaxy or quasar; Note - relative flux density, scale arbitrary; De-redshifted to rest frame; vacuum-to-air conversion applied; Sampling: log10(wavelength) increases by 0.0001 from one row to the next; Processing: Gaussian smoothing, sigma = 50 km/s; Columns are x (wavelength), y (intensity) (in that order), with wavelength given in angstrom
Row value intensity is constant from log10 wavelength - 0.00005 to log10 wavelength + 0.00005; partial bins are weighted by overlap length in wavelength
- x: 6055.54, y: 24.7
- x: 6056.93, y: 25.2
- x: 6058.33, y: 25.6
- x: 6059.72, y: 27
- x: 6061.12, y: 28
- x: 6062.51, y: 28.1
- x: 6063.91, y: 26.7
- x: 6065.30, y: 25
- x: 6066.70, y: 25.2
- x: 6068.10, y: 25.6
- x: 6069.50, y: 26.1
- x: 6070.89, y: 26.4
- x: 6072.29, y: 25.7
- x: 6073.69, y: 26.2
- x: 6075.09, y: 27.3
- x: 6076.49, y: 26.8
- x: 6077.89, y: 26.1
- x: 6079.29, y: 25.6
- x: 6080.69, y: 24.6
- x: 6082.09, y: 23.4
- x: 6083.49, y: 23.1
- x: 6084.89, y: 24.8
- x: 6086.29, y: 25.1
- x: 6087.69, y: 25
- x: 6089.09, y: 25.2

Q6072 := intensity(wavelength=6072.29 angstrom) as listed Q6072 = 25.7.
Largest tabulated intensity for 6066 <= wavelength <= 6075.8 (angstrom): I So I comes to 27.3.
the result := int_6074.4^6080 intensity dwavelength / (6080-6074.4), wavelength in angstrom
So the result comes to 26.4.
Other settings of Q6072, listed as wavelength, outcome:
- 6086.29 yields 25.1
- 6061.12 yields 28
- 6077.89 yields 26.1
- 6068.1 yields 25.6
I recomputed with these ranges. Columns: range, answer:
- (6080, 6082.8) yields 24.6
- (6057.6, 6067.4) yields 28.1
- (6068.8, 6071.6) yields 26.4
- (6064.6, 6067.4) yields 25.2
